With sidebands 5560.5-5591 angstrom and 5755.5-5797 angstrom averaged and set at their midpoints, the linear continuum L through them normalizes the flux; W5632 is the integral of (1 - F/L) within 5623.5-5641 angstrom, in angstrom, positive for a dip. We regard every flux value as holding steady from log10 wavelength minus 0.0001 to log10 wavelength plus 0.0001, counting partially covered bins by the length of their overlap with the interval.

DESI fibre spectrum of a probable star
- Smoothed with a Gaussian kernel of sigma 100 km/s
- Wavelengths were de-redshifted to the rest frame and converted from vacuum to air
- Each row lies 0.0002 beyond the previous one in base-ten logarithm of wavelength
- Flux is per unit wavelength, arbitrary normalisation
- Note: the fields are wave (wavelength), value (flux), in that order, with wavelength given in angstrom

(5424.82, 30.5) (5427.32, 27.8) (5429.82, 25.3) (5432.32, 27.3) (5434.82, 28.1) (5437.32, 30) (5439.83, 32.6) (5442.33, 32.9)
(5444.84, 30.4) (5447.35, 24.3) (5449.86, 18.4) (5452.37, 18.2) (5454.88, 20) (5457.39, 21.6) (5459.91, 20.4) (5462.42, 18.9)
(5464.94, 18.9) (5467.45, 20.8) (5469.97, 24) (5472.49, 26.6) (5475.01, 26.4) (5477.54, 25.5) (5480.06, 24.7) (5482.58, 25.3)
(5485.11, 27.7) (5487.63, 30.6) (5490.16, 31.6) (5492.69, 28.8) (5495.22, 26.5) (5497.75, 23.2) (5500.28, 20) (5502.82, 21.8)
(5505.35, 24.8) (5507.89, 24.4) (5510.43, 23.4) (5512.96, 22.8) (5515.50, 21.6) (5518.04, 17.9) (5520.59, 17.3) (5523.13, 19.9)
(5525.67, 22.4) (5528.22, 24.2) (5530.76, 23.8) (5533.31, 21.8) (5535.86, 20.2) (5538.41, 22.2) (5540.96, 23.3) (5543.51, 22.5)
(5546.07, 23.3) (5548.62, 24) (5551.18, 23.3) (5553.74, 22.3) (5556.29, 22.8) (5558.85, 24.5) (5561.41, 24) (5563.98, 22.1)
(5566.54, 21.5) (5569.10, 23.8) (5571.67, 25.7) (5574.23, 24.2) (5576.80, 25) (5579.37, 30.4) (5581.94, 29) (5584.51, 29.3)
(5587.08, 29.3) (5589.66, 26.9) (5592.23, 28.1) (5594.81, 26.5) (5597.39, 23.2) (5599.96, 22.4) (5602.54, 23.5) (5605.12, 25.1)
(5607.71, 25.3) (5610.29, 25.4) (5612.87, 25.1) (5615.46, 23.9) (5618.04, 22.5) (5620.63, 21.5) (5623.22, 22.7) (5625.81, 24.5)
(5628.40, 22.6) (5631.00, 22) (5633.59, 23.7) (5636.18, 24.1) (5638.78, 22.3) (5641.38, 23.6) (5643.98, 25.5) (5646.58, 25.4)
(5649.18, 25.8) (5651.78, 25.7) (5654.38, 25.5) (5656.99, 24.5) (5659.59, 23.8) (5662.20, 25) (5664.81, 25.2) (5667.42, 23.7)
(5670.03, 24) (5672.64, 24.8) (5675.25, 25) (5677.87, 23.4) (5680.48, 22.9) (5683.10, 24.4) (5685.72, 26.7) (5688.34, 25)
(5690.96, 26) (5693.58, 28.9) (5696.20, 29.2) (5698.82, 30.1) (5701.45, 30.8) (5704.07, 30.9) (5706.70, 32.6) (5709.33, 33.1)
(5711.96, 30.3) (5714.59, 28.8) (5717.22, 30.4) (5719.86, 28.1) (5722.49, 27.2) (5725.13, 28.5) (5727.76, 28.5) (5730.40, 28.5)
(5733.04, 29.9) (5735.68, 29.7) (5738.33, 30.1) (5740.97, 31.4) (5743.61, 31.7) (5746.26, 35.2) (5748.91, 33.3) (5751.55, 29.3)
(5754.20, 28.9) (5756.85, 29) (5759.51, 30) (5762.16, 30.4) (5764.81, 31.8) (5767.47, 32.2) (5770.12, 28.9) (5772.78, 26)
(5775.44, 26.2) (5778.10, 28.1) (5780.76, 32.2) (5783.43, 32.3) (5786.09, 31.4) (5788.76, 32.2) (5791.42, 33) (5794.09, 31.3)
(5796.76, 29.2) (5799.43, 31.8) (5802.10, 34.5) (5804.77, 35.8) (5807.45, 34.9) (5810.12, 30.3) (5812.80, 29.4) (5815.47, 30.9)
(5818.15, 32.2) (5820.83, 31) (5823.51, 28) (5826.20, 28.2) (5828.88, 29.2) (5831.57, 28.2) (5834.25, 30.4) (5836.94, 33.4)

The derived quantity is 2.6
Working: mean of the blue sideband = 26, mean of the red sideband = 30.3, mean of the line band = 23.2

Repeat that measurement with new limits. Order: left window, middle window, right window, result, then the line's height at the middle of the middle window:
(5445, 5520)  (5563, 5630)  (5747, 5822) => 3.32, 26.3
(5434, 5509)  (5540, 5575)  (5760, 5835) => 4.06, 26.4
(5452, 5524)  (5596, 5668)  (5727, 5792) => 7.99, 27.1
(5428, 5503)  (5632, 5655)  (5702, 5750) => 3.35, 28.8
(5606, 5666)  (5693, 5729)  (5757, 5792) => -3.14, 27.5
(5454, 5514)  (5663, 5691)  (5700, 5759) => 4.23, 29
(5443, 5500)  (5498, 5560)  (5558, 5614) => 6.44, 24.9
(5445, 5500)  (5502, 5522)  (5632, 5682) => 1.95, 24.1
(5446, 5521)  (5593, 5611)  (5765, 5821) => 1.19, 26.3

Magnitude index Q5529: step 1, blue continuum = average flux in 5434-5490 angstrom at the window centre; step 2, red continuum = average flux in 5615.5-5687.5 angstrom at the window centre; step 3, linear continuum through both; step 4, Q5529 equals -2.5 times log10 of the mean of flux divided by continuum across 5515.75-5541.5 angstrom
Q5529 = 0.16 mag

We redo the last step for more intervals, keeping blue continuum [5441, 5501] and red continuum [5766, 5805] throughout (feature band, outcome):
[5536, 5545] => 0.16 mag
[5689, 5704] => 0.00 mag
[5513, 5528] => 0.24 mag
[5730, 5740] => 0.01 mag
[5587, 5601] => 0.05 mag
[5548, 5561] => 0.12 mag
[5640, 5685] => 0.15 mag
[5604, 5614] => 0.08 mag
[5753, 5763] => 0.03 mag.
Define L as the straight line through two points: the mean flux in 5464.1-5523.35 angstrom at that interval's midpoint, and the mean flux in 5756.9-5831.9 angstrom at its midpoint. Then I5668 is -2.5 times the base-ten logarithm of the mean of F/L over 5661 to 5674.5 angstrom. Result 0.14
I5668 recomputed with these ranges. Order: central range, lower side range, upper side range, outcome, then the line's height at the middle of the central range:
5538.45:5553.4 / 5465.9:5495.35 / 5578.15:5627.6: 0.12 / 25.9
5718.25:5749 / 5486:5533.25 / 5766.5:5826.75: -0.03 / 29.3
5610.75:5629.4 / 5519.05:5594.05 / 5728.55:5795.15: 0.12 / 26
